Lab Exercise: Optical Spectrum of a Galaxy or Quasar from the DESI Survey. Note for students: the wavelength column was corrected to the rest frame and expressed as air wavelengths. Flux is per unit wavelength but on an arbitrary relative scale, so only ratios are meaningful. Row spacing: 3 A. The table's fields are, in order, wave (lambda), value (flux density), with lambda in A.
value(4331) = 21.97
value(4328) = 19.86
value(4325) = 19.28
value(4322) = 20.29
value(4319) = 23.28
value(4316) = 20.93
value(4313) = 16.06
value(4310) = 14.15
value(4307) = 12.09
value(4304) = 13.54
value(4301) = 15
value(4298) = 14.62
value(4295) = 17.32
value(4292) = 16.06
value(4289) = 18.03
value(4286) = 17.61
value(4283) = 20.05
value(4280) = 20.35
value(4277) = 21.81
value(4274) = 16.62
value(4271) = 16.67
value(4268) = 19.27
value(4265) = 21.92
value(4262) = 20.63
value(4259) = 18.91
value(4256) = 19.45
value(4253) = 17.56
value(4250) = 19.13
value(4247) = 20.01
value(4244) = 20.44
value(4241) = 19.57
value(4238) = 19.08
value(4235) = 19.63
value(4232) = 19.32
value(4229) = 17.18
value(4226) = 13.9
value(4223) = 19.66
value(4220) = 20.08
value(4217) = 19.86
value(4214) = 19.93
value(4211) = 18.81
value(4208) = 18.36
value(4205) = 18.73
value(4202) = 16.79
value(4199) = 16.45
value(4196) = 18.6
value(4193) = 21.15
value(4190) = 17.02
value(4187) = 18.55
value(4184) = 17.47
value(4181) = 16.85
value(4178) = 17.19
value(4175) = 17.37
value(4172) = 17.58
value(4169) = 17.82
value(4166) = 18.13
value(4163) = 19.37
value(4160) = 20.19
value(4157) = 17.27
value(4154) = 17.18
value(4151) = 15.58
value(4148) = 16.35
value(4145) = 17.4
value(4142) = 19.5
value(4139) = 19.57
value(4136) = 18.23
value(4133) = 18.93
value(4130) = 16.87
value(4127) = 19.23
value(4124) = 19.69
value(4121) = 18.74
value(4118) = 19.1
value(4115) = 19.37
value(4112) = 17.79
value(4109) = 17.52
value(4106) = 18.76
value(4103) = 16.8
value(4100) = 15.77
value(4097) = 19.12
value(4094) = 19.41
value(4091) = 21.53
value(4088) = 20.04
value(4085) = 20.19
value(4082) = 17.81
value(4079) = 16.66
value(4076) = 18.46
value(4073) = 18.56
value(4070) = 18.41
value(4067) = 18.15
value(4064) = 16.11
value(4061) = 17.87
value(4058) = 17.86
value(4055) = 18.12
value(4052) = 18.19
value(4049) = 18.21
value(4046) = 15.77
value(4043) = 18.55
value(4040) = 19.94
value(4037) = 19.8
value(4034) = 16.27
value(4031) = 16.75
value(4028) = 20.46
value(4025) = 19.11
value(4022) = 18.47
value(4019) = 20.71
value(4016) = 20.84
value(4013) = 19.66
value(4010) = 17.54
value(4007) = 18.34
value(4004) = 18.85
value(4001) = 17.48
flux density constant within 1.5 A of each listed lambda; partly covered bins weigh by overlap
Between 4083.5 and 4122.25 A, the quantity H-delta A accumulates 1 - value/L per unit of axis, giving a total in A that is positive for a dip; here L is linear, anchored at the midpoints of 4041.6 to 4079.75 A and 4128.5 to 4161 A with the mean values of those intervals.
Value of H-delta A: -2.1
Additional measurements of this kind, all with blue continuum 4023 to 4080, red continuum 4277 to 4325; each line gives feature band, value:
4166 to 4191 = 0.4 A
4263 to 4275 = -0.8 A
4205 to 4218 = -1.1 A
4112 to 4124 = -0.7 A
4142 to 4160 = 0.6 A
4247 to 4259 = -0.9 A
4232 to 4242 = -1.0 A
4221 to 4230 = 0.3 A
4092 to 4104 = 0.0 A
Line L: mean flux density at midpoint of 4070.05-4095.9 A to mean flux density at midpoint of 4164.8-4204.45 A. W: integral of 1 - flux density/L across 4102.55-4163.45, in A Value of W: 0.5 A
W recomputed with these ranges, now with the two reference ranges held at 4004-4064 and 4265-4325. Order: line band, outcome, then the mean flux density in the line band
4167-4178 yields 0.3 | 17.6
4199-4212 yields 0.0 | 17.9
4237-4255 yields -1.5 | 19.3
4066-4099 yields -1.0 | 18.9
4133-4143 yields -0.5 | 19.1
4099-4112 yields 0.7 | 17.3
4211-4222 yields -1.1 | 19.8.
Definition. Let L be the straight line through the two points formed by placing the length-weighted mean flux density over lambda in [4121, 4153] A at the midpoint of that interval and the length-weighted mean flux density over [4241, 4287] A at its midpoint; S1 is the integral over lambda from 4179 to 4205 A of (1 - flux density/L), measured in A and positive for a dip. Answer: 1.1 A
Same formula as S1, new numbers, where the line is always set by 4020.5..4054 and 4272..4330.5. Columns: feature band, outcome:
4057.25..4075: 0.4 A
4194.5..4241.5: -1.3 A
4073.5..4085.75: 0.0 A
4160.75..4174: -0.2 A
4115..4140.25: -0.9 A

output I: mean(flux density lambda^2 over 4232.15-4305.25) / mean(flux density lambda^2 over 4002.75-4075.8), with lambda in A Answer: 1.12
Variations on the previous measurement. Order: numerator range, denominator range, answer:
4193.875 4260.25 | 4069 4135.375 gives 1.07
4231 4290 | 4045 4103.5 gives 1.16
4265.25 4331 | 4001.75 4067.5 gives 1.10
